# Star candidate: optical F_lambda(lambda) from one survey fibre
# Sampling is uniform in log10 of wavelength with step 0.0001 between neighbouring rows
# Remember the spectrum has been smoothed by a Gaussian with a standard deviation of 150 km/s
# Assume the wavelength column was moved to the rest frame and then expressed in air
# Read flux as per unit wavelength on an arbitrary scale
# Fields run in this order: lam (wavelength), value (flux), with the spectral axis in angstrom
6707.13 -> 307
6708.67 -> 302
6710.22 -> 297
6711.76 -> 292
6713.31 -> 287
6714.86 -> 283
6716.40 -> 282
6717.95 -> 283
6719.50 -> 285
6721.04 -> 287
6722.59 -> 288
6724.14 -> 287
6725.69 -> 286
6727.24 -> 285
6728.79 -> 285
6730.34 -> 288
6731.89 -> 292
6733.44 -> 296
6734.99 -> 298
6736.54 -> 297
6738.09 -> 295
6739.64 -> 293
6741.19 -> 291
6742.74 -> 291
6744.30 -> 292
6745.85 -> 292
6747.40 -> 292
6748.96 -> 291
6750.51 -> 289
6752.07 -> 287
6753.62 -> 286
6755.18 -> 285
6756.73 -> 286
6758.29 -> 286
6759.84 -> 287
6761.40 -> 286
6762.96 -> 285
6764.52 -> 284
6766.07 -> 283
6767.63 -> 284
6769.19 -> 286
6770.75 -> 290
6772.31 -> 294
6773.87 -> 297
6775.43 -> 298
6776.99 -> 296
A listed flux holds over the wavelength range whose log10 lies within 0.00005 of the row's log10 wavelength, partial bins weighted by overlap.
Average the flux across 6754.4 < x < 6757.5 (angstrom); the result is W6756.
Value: 286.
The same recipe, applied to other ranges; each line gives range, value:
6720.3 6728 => 286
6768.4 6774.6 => 292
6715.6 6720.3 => 284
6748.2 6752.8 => 289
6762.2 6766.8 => 284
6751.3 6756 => 286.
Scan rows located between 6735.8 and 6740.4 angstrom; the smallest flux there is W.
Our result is 293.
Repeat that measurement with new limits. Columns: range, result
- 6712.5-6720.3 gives 282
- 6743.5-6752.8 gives 287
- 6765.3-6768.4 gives 283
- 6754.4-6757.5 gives 285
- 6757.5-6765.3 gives 284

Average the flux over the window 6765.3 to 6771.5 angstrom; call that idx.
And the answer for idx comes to 286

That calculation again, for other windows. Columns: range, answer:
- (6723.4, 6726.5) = 286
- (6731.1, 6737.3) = 296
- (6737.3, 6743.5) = 293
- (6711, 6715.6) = 287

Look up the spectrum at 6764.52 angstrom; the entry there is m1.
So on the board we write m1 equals 284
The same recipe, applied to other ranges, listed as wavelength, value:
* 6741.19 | 291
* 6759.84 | 287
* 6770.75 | 290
